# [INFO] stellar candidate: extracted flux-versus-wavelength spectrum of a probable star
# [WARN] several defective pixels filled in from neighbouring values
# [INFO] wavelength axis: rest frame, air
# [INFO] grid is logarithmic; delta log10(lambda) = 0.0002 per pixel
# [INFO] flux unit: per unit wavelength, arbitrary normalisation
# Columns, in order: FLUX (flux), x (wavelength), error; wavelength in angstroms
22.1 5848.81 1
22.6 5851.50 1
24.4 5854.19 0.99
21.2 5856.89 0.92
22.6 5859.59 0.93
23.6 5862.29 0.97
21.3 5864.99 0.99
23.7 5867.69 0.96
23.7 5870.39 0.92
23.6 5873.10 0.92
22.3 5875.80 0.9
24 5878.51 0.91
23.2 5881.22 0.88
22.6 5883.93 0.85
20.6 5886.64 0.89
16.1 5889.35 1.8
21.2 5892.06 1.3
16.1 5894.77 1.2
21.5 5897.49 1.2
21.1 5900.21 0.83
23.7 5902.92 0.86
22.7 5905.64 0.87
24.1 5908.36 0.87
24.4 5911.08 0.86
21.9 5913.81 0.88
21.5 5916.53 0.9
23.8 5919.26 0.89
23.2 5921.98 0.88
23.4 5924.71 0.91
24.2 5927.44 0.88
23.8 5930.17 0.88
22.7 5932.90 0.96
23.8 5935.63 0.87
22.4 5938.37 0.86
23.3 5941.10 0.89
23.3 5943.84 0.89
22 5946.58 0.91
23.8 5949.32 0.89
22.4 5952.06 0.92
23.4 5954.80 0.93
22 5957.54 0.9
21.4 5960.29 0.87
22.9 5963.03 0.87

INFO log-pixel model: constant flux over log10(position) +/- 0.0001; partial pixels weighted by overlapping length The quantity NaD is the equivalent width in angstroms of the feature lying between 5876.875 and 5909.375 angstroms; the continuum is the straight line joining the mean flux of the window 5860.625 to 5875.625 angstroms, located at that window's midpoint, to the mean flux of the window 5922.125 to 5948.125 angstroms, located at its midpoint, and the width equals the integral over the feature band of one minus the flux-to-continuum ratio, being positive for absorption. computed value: 2.5 angstroms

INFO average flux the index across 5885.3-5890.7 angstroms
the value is 18.4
